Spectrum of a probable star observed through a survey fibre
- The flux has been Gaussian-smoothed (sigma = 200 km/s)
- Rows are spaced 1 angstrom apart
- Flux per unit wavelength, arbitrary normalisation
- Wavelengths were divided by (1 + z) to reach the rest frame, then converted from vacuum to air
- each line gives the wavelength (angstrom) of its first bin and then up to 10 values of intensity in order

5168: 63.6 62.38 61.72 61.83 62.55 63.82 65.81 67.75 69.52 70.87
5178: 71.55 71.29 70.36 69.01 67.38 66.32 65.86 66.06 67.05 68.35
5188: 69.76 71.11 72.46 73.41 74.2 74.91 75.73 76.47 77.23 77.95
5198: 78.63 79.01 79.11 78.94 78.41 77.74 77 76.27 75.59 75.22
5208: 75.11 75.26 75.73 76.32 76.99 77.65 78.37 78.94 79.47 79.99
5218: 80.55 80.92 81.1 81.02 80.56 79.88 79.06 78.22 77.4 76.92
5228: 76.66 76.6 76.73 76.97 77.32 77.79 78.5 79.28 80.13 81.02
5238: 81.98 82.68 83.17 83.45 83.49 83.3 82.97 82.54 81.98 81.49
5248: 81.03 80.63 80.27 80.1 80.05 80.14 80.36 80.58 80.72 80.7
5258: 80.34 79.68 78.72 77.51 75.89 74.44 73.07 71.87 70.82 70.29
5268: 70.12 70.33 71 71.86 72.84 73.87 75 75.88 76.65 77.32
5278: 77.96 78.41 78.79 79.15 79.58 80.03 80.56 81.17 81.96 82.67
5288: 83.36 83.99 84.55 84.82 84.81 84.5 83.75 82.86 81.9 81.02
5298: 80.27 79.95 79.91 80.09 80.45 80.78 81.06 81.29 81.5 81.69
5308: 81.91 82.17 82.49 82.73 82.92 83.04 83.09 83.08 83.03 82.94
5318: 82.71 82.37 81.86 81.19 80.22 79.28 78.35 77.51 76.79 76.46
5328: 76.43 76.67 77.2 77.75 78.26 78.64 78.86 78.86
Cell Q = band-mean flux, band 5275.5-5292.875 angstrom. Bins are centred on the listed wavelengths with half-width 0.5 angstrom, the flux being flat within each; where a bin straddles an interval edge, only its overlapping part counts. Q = 81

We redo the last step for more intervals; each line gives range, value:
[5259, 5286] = 75.7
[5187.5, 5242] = 77.8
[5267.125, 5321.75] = 80.2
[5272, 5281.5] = 76.8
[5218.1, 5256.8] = 80.2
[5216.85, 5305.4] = 79.3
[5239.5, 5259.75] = 81.3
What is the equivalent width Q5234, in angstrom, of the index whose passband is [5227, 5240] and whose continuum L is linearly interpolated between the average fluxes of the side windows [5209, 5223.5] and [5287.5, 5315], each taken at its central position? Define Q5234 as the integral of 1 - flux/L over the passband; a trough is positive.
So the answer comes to 0.1 angstrom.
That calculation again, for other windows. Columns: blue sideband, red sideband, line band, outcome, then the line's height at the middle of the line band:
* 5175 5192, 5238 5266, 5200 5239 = -1.7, 75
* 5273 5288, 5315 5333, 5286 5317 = -1.2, 79.2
